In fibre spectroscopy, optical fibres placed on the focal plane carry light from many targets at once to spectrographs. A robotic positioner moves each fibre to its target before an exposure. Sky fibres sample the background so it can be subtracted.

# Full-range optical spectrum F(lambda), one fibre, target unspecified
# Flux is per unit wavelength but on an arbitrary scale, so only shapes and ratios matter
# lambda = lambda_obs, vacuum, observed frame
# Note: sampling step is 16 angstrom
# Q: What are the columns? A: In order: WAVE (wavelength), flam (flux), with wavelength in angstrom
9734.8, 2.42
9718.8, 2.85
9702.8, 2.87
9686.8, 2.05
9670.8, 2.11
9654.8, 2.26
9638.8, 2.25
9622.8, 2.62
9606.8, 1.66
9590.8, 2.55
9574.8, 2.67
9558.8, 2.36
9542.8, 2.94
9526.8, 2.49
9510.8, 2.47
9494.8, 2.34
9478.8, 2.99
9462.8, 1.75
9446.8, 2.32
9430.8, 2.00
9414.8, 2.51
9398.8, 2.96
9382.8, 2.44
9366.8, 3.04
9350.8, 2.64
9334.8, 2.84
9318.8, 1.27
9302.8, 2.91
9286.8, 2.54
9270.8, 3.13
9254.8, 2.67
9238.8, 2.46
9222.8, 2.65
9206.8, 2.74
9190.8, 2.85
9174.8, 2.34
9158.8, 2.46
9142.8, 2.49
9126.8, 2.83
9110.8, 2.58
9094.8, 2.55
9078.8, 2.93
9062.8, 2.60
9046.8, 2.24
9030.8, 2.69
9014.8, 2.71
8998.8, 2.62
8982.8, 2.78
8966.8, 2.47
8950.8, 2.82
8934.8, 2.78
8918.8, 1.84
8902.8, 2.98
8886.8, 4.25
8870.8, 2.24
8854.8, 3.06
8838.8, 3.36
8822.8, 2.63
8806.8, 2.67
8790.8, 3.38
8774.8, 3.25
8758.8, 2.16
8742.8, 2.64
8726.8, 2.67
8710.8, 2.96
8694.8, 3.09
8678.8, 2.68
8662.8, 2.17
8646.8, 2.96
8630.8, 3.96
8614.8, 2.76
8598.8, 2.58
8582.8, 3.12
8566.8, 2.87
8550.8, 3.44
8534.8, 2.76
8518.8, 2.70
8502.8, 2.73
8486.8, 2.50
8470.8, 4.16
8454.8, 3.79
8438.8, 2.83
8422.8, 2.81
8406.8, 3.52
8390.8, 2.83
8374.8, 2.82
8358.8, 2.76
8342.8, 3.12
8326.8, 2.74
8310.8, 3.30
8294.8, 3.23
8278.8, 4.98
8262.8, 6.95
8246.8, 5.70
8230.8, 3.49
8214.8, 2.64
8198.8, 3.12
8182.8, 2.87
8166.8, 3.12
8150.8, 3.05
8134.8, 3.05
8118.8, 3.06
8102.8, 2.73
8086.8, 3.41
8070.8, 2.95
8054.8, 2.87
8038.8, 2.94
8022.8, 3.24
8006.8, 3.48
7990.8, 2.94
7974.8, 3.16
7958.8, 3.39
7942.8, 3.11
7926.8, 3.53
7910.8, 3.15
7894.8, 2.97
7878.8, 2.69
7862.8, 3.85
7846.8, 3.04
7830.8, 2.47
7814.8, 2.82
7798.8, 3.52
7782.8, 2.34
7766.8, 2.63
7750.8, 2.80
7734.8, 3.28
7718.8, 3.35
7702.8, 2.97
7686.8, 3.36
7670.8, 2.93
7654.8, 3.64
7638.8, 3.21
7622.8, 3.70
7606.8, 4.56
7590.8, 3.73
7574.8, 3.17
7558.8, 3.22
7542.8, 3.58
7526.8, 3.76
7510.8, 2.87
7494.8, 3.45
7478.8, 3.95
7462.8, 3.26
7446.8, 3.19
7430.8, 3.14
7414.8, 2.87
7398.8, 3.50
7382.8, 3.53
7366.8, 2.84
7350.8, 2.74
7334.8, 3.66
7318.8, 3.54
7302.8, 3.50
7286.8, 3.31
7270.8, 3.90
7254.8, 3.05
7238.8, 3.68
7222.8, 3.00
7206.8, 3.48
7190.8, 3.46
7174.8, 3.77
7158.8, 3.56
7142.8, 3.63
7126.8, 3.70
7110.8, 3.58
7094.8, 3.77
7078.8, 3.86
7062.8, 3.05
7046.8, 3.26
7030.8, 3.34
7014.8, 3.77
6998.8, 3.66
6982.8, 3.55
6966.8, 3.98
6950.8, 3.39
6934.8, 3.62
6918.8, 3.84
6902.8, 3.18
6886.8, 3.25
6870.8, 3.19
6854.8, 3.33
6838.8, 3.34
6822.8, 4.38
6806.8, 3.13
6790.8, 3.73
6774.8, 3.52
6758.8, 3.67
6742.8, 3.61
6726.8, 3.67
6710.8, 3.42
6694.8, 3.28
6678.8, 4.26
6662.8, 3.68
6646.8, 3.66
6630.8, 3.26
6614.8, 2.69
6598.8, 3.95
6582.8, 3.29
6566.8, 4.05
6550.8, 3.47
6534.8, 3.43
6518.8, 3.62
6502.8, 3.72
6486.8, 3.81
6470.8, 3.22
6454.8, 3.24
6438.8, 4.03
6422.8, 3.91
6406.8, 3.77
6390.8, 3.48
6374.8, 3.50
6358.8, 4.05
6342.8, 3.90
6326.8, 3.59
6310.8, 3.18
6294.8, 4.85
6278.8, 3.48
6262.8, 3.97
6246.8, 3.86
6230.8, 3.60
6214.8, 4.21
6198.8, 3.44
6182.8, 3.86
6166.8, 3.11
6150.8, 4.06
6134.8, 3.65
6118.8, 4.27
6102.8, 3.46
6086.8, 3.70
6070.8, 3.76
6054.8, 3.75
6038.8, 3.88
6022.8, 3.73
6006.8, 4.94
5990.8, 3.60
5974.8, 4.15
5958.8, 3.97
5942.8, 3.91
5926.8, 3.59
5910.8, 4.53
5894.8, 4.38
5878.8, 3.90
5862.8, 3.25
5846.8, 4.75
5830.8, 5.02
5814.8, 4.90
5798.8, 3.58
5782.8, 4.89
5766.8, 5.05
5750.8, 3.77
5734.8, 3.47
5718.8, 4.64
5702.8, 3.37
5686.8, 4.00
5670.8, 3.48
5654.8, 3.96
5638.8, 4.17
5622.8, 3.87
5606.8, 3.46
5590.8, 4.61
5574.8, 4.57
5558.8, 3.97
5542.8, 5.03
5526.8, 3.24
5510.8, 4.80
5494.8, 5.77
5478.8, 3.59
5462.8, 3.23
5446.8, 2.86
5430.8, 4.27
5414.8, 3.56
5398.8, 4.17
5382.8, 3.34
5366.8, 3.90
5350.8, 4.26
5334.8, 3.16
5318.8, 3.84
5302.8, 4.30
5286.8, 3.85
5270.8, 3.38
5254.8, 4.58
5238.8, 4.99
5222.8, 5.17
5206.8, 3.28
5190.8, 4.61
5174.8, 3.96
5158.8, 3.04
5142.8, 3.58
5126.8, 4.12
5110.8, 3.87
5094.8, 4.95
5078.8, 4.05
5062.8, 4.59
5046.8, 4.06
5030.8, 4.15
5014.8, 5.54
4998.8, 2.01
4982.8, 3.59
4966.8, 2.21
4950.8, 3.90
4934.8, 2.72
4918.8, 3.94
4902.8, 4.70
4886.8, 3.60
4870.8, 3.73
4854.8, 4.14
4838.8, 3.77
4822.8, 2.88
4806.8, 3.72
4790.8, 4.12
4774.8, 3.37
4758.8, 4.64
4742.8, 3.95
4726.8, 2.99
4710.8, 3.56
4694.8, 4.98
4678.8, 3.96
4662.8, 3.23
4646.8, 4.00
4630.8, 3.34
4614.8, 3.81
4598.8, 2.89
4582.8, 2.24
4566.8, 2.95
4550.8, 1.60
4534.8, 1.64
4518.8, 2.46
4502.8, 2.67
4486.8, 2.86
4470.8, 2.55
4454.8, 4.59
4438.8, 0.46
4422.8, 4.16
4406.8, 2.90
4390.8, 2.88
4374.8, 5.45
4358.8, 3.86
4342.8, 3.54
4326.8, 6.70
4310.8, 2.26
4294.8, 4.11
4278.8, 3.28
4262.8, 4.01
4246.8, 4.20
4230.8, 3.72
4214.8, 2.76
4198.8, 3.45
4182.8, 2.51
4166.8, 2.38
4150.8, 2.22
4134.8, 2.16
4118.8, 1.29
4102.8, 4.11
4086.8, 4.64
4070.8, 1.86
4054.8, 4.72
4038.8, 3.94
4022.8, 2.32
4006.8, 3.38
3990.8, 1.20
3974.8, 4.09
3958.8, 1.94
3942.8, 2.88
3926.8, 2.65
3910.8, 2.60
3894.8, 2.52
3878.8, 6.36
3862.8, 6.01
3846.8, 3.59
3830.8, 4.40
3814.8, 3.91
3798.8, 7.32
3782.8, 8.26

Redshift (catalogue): 0.26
